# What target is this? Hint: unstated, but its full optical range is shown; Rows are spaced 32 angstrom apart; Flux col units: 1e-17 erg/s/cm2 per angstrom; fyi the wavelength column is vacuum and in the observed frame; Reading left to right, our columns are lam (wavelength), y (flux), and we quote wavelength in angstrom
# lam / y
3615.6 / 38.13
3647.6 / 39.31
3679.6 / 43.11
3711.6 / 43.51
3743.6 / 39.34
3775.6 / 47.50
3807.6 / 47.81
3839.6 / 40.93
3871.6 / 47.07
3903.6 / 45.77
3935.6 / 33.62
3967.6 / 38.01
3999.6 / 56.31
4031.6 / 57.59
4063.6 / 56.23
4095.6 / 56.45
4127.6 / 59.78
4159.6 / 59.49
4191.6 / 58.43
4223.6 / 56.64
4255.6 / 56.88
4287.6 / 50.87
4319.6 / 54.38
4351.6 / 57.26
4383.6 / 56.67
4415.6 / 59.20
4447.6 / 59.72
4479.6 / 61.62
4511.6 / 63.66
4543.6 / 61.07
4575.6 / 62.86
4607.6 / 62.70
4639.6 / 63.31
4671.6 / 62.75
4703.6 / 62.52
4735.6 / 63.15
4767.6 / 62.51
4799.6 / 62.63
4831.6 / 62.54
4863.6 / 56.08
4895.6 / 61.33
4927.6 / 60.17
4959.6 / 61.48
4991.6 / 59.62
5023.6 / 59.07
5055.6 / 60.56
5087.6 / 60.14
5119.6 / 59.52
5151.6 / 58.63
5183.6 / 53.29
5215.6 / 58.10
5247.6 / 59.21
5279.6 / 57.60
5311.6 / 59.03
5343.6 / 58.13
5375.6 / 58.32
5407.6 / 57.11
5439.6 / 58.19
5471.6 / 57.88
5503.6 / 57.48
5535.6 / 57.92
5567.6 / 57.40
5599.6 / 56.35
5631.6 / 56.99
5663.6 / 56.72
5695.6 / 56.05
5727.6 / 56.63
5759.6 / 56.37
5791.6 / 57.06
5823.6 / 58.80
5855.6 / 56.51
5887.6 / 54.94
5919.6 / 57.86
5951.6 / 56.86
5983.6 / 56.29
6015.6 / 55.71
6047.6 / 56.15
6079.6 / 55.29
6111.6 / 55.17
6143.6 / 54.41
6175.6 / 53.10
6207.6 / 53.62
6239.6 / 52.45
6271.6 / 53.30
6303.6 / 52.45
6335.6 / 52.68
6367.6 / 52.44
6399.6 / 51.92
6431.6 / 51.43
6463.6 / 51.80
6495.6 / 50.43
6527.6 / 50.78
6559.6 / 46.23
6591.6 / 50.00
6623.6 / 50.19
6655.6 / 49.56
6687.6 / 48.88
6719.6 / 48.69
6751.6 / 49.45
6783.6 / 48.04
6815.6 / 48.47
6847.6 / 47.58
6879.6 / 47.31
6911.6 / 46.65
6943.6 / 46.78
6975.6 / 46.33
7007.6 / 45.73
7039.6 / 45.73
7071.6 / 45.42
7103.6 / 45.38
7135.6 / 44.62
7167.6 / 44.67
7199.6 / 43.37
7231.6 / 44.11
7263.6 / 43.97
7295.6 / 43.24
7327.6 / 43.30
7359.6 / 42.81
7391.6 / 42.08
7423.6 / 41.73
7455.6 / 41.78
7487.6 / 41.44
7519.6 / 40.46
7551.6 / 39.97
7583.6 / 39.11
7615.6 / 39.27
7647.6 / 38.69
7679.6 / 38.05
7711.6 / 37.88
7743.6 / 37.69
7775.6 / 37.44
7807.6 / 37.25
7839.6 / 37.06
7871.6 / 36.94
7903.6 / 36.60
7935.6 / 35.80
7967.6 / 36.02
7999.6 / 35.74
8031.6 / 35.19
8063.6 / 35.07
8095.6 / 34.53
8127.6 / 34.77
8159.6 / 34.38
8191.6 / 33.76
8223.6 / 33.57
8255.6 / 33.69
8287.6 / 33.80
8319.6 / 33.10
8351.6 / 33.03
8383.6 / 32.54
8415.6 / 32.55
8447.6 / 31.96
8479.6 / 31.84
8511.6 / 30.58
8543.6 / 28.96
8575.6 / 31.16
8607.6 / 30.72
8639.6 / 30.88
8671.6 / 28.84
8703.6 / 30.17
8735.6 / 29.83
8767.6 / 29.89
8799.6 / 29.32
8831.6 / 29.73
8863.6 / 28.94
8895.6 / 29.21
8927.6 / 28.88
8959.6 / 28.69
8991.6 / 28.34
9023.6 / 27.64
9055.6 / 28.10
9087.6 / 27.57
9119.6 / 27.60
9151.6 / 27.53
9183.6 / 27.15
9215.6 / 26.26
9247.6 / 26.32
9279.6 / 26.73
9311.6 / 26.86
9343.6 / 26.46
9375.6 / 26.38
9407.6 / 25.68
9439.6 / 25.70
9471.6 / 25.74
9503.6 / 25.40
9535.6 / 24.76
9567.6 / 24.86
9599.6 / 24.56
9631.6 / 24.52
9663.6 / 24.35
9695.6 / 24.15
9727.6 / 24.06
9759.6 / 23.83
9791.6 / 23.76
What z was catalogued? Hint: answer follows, 0.000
